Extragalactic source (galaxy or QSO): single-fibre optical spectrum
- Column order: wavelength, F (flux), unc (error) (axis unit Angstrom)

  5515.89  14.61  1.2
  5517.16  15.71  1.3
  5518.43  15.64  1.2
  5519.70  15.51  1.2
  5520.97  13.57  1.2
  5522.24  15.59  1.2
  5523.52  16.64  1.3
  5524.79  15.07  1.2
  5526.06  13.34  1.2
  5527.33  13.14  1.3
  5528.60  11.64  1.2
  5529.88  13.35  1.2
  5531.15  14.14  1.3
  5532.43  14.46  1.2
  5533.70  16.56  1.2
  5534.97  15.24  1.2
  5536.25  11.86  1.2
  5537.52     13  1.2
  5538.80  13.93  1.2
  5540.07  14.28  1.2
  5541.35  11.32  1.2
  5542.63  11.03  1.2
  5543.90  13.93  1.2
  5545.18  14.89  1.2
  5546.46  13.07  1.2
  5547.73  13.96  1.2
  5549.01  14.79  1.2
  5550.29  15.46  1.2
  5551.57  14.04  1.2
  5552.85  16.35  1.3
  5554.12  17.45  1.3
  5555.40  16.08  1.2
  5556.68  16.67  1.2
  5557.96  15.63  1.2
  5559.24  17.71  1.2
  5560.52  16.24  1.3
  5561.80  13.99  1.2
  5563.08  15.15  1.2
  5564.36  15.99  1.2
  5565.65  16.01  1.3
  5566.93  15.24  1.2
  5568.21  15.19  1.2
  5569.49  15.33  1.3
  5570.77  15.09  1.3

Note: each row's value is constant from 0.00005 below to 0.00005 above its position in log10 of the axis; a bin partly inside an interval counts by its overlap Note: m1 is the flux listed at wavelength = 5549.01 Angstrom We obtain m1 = 14.79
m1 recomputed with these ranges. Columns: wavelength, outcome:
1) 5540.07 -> 14.28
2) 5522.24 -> 15.59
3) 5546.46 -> 13.07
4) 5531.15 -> 14.14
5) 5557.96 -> 15.63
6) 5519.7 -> 15.51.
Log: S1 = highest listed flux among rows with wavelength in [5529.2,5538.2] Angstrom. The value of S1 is 16.56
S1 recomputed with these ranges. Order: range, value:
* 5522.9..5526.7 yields 16.64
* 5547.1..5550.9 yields 15.46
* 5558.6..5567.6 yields 17.71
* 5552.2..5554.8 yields 17.45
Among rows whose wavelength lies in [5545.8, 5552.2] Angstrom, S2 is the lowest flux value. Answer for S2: 13.07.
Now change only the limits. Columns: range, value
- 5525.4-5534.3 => 11.64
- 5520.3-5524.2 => 13.57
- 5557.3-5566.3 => 13.99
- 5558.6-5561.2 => 16.24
